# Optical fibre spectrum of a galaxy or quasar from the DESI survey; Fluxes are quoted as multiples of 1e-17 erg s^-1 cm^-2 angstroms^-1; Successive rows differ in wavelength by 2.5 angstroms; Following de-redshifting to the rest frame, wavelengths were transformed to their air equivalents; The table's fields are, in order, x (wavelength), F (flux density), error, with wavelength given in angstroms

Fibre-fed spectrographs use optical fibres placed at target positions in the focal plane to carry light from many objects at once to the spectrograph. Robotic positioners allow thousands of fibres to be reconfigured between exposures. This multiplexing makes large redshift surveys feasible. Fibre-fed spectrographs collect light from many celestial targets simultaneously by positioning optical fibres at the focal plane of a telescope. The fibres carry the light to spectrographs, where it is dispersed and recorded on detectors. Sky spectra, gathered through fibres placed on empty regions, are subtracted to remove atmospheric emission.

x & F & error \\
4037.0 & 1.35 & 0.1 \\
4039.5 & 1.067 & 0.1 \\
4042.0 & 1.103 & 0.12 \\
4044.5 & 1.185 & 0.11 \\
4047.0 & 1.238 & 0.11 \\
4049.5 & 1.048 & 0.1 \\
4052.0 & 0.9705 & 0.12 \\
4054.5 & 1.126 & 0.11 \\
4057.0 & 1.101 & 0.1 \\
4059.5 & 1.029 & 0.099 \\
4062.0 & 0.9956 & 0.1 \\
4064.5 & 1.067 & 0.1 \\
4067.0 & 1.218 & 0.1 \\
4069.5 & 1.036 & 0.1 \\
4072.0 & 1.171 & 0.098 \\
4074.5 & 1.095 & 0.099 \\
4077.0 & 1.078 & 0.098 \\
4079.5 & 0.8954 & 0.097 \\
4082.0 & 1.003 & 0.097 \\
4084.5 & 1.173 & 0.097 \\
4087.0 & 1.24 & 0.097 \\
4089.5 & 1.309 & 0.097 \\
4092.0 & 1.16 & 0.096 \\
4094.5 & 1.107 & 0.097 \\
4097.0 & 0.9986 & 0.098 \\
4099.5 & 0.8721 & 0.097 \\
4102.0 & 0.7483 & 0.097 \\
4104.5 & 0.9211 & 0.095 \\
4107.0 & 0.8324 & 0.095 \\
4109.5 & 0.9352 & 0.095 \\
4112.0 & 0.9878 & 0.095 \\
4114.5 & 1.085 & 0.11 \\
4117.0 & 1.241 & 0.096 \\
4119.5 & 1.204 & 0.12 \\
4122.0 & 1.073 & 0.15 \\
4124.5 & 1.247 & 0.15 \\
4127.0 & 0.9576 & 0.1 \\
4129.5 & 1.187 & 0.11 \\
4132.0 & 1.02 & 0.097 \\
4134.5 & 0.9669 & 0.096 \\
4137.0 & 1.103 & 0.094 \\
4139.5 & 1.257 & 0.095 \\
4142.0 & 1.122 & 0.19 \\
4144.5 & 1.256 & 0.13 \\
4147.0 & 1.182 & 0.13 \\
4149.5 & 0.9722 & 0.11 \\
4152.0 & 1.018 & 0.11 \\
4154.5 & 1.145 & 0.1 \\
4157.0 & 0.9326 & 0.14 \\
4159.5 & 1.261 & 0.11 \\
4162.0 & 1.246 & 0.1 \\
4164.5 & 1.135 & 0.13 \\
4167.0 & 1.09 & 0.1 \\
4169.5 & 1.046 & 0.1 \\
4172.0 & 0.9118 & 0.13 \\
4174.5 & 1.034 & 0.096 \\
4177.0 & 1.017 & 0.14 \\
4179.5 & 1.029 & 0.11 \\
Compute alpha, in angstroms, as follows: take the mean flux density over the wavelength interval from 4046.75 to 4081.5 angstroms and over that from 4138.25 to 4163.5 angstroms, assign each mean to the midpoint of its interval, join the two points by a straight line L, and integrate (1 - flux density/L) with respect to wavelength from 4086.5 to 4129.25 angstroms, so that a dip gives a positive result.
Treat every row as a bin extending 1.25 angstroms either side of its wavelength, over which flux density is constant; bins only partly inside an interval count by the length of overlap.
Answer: 2.0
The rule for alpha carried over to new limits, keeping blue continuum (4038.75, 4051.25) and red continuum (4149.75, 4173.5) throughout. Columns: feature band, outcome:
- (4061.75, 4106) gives 1.98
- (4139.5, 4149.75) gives -0.71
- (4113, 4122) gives -0.48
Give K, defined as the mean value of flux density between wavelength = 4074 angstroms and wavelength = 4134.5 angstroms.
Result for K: 1.05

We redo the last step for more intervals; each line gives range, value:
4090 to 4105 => 0.987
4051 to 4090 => 1.09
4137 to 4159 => 1.12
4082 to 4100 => 1.12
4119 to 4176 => 1.1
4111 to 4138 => 1.1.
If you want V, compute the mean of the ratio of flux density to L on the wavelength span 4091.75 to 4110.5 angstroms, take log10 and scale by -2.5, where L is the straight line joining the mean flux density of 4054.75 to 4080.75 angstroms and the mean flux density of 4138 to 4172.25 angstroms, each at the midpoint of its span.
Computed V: 0.164 mag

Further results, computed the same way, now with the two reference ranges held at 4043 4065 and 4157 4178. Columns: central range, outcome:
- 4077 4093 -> -0.040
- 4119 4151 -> -0.032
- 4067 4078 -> -0.024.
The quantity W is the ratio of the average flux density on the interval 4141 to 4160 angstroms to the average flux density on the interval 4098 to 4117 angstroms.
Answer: 1.18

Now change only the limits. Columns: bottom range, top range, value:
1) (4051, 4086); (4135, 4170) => 1.05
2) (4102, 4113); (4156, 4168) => 1.27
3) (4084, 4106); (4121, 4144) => 1.05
